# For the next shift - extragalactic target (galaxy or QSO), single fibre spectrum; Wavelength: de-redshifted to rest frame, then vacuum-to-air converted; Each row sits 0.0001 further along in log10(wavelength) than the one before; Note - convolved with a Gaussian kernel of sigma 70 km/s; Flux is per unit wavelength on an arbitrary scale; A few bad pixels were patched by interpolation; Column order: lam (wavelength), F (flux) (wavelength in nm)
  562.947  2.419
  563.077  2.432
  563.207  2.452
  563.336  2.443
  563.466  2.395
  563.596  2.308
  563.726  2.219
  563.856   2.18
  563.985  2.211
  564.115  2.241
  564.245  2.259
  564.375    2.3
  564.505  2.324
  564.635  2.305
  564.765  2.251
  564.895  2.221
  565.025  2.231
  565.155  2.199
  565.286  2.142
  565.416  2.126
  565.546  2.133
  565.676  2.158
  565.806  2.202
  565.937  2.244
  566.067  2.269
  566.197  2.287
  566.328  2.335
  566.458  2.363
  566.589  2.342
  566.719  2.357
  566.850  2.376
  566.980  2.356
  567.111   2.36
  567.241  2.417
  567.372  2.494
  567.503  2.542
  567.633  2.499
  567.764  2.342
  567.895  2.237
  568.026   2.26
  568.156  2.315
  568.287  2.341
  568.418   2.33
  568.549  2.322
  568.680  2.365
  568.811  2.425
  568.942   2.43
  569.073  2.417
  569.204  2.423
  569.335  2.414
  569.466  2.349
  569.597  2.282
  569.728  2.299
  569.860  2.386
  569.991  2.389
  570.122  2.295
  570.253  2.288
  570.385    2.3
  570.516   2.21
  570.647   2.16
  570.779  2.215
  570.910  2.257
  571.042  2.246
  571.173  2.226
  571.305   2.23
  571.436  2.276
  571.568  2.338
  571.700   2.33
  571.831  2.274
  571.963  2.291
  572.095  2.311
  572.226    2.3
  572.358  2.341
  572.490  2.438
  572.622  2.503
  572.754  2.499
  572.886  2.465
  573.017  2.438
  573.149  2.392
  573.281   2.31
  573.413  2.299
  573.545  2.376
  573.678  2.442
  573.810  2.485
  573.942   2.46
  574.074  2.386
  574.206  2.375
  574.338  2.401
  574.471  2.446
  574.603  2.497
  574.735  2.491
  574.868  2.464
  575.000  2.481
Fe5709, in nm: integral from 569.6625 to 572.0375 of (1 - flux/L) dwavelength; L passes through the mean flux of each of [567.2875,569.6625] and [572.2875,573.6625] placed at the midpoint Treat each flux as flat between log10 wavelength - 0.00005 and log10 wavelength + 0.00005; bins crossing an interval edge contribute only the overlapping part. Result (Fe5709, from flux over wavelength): 0.11 nm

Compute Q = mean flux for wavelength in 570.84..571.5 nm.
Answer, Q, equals 2.25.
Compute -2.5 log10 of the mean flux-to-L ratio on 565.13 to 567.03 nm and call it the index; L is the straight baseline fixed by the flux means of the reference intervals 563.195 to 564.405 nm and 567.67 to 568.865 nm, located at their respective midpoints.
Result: 0.03 mag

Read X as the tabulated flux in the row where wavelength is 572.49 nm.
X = 2.438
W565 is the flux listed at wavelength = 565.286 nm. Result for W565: 2.142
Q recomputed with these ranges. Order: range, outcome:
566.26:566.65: 2.34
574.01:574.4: 2.39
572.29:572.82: 2.44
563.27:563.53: 2.42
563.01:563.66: 2.4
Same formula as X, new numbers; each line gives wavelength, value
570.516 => 2.21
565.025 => 2.231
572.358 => 2.341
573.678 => 2.442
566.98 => 2.356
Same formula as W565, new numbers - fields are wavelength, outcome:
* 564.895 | 2.221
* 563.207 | 2.452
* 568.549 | 2.322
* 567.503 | 2.542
